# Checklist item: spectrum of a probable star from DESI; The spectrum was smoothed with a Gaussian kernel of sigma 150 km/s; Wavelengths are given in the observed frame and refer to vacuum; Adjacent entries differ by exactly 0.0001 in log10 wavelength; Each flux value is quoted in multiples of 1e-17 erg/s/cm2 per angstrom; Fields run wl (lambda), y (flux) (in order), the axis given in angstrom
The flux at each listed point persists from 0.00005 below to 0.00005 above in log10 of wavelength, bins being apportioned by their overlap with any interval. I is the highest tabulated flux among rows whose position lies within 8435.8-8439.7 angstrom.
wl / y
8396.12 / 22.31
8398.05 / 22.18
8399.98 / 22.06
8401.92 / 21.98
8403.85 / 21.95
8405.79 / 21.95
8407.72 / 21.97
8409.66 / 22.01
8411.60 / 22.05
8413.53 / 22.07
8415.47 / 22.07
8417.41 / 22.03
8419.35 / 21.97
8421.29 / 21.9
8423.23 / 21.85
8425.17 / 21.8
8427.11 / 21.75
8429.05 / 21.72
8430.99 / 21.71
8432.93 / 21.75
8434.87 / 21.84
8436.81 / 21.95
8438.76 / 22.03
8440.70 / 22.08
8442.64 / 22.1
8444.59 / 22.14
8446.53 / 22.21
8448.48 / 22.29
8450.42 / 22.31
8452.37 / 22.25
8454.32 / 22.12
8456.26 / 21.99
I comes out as 22.03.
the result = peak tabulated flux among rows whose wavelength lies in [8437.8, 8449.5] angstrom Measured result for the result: 22.29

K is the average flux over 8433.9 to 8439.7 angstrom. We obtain 21.9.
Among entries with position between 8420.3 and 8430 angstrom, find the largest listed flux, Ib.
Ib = 21.9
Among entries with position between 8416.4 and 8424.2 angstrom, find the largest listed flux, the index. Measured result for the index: 22.03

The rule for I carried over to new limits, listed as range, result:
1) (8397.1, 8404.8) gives 22.18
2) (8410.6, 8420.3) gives 22.07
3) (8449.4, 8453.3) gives 22.31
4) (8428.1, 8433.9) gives 21.75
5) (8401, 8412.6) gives 22.05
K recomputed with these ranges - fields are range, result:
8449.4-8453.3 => 22.3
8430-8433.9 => 21.8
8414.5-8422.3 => 22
